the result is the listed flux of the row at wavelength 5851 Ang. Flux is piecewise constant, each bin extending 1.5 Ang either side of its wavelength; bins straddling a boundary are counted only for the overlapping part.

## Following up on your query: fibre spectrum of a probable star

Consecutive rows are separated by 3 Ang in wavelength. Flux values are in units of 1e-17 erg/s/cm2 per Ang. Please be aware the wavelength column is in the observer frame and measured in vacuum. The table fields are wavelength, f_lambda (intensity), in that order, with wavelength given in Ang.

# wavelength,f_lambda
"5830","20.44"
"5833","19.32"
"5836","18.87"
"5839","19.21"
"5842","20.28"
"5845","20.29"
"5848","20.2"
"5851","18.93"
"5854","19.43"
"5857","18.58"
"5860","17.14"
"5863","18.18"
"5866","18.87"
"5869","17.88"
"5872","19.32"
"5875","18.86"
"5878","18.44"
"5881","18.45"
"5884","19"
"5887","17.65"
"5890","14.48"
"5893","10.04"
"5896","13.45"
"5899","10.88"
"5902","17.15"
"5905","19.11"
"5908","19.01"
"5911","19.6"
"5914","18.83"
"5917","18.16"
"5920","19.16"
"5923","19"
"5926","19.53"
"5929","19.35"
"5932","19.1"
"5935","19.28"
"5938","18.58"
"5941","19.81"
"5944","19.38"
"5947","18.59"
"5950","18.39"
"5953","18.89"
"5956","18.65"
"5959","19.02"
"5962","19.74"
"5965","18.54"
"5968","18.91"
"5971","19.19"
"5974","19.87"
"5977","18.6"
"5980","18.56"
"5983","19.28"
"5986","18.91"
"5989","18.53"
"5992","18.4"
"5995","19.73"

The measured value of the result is 18.93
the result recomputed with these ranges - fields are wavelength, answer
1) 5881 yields 18.45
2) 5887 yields 17.65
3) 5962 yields 19.74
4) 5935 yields 19.28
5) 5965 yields 18.54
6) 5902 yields 17.15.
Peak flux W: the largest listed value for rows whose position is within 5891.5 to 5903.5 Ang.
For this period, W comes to 17.15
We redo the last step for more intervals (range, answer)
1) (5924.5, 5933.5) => 19.53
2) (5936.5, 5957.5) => 19.81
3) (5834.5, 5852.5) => 20.29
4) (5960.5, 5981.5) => 19.87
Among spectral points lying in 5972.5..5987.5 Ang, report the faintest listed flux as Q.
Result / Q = 18.56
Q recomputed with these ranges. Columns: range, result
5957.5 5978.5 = 18.54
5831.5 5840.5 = 18.87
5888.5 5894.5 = 10.04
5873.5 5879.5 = 18.44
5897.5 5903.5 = 10.88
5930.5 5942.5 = 18.58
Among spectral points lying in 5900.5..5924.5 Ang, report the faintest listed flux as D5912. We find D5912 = 17.15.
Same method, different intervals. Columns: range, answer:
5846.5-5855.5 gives 18.93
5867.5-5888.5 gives 17.65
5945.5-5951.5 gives 18.39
